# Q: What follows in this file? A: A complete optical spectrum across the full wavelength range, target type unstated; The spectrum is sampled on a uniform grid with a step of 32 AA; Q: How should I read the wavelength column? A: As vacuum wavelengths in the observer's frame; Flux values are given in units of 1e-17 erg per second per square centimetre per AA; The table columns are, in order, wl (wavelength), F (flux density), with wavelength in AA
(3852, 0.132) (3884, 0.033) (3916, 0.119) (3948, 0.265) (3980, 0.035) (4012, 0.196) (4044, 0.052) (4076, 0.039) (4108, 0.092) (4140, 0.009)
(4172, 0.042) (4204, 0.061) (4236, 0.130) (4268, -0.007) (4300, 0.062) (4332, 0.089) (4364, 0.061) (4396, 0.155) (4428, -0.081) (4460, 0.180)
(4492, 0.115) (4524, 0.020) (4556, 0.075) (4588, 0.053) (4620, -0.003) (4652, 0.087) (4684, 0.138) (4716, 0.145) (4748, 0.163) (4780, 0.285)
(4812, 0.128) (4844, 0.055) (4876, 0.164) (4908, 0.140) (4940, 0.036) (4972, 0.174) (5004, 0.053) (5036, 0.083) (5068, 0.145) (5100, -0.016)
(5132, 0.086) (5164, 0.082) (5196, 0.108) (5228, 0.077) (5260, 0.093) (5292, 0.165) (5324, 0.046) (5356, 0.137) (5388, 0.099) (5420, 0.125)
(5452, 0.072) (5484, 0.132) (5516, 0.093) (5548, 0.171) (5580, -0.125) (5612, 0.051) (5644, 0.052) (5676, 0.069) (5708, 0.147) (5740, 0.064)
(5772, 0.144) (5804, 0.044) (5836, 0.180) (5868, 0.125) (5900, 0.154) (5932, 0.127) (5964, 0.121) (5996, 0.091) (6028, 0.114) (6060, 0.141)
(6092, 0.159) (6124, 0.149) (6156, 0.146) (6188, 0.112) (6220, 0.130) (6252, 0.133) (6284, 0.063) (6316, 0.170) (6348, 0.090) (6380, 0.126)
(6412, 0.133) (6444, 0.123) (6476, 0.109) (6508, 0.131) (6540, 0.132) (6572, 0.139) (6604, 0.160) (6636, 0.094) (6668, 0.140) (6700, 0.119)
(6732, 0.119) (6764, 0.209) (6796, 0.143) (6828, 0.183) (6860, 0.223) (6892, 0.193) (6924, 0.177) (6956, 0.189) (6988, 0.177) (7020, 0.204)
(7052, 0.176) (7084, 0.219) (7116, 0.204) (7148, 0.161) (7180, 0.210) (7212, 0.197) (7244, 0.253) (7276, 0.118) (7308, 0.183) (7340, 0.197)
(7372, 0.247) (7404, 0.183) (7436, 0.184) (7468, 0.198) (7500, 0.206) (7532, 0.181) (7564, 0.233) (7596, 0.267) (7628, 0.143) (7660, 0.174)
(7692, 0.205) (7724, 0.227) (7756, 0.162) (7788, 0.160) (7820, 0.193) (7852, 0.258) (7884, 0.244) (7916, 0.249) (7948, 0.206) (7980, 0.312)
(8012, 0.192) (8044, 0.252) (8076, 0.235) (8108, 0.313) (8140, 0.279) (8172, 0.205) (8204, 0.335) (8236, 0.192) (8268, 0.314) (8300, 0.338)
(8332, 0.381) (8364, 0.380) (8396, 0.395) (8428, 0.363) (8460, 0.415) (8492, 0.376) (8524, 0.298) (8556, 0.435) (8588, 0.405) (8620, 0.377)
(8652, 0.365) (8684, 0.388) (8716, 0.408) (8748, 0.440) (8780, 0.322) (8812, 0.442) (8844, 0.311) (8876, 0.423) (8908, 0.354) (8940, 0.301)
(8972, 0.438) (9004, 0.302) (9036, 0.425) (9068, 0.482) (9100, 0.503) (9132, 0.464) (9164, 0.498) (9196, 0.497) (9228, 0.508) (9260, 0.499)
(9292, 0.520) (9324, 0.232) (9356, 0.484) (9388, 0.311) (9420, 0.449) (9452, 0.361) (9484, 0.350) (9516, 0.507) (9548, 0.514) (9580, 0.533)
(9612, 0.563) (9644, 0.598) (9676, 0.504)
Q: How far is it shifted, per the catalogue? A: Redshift 1.076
